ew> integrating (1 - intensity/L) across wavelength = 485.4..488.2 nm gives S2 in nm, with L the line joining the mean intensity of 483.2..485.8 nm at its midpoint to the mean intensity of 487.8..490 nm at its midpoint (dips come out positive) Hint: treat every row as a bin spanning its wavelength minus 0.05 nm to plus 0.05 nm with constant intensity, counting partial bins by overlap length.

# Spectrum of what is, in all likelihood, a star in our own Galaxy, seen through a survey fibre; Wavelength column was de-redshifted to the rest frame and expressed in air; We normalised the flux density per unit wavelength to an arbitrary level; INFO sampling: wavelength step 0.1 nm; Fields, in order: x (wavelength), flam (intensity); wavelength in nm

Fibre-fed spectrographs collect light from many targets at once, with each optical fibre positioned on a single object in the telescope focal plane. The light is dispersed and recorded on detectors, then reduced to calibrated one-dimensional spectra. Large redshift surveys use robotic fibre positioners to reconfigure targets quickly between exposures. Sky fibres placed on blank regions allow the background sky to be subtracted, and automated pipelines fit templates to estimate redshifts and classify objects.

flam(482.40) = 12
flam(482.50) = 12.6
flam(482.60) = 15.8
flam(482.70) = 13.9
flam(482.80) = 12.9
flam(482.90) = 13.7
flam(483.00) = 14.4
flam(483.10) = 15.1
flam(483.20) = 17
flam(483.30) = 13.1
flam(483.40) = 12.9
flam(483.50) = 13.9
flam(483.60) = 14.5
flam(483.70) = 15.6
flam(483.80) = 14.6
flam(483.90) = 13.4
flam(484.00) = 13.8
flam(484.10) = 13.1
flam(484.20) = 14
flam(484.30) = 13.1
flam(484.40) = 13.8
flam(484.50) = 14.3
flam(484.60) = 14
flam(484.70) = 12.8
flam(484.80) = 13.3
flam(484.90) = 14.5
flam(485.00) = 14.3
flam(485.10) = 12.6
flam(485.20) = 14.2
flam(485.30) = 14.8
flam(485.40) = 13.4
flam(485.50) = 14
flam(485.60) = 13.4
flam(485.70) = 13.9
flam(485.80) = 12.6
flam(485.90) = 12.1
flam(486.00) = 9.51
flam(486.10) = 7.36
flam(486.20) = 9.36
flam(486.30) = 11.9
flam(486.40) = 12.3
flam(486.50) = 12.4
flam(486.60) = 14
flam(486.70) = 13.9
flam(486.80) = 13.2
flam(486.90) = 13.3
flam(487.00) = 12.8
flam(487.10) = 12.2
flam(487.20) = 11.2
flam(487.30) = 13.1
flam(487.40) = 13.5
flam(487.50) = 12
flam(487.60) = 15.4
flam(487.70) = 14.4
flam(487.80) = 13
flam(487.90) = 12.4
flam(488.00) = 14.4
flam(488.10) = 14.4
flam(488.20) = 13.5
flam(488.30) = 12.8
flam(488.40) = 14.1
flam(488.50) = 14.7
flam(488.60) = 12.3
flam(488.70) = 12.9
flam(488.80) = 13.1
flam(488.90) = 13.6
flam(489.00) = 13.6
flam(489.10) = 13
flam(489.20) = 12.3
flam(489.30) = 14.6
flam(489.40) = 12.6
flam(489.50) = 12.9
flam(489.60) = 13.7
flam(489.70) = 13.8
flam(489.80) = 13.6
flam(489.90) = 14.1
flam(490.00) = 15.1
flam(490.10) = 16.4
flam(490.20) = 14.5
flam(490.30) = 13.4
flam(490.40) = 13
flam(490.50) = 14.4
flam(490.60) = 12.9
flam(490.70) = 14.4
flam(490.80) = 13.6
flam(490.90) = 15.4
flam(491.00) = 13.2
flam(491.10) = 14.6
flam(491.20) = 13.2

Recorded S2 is 0.196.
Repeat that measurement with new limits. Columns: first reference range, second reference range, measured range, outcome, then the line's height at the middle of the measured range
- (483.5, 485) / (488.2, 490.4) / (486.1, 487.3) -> 0.14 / 13.8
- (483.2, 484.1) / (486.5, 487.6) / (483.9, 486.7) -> 0.13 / 13.6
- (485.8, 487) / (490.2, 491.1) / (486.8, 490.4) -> -0.17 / 12.9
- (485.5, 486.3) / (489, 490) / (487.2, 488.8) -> -0.10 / 12.6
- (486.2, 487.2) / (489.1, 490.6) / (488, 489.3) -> -0.01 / 13.4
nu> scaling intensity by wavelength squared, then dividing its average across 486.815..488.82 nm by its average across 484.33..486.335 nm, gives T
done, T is 1.05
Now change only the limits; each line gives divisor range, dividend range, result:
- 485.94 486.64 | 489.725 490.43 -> 1.33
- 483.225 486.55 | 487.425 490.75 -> 1.06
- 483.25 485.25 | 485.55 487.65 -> 0.90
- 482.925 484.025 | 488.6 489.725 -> 0.94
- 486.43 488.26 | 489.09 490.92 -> 1.06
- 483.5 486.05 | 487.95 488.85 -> 1.01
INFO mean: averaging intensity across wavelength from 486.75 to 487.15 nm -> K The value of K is 12.9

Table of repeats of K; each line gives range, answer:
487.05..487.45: 12.5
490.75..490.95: 14.5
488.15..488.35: 13.2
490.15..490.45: 13.6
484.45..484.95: 13.8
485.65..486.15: 11.1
